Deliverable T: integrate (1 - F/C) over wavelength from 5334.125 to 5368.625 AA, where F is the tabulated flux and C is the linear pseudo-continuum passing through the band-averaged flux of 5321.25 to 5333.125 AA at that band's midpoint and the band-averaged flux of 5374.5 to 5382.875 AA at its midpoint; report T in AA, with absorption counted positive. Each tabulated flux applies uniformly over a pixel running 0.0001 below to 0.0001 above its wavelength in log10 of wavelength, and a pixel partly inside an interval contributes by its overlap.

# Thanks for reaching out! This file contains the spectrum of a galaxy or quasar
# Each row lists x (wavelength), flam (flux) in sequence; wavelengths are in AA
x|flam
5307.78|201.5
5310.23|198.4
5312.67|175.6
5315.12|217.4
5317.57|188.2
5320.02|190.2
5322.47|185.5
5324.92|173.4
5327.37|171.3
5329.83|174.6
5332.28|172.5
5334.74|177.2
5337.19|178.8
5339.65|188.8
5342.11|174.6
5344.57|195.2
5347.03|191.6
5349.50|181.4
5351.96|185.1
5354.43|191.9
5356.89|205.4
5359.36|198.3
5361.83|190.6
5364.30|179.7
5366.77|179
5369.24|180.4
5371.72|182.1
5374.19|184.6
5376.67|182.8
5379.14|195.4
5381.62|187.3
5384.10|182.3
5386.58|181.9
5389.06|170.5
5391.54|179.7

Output -1.1 AA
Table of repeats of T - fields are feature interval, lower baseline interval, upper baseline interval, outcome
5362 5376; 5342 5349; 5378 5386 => 0.4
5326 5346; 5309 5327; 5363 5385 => 0.9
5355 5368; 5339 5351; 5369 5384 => -0.3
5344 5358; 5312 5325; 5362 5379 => -0.4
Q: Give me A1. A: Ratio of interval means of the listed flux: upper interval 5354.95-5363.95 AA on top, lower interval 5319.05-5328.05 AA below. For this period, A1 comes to 1.1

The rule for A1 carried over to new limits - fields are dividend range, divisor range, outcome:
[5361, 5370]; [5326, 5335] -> 1.05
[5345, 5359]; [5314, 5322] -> 0.97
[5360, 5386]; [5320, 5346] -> 1.03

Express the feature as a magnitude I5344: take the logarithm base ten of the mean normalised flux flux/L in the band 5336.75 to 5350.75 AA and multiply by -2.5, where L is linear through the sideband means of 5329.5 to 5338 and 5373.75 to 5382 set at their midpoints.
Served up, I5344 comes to -0.04 mag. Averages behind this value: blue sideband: 176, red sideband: 188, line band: 185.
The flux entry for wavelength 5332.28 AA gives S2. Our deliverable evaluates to 172.5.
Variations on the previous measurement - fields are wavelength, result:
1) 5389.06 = 170.5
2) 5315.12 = 217.4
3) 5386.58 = 181.9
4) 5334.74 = 177.2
